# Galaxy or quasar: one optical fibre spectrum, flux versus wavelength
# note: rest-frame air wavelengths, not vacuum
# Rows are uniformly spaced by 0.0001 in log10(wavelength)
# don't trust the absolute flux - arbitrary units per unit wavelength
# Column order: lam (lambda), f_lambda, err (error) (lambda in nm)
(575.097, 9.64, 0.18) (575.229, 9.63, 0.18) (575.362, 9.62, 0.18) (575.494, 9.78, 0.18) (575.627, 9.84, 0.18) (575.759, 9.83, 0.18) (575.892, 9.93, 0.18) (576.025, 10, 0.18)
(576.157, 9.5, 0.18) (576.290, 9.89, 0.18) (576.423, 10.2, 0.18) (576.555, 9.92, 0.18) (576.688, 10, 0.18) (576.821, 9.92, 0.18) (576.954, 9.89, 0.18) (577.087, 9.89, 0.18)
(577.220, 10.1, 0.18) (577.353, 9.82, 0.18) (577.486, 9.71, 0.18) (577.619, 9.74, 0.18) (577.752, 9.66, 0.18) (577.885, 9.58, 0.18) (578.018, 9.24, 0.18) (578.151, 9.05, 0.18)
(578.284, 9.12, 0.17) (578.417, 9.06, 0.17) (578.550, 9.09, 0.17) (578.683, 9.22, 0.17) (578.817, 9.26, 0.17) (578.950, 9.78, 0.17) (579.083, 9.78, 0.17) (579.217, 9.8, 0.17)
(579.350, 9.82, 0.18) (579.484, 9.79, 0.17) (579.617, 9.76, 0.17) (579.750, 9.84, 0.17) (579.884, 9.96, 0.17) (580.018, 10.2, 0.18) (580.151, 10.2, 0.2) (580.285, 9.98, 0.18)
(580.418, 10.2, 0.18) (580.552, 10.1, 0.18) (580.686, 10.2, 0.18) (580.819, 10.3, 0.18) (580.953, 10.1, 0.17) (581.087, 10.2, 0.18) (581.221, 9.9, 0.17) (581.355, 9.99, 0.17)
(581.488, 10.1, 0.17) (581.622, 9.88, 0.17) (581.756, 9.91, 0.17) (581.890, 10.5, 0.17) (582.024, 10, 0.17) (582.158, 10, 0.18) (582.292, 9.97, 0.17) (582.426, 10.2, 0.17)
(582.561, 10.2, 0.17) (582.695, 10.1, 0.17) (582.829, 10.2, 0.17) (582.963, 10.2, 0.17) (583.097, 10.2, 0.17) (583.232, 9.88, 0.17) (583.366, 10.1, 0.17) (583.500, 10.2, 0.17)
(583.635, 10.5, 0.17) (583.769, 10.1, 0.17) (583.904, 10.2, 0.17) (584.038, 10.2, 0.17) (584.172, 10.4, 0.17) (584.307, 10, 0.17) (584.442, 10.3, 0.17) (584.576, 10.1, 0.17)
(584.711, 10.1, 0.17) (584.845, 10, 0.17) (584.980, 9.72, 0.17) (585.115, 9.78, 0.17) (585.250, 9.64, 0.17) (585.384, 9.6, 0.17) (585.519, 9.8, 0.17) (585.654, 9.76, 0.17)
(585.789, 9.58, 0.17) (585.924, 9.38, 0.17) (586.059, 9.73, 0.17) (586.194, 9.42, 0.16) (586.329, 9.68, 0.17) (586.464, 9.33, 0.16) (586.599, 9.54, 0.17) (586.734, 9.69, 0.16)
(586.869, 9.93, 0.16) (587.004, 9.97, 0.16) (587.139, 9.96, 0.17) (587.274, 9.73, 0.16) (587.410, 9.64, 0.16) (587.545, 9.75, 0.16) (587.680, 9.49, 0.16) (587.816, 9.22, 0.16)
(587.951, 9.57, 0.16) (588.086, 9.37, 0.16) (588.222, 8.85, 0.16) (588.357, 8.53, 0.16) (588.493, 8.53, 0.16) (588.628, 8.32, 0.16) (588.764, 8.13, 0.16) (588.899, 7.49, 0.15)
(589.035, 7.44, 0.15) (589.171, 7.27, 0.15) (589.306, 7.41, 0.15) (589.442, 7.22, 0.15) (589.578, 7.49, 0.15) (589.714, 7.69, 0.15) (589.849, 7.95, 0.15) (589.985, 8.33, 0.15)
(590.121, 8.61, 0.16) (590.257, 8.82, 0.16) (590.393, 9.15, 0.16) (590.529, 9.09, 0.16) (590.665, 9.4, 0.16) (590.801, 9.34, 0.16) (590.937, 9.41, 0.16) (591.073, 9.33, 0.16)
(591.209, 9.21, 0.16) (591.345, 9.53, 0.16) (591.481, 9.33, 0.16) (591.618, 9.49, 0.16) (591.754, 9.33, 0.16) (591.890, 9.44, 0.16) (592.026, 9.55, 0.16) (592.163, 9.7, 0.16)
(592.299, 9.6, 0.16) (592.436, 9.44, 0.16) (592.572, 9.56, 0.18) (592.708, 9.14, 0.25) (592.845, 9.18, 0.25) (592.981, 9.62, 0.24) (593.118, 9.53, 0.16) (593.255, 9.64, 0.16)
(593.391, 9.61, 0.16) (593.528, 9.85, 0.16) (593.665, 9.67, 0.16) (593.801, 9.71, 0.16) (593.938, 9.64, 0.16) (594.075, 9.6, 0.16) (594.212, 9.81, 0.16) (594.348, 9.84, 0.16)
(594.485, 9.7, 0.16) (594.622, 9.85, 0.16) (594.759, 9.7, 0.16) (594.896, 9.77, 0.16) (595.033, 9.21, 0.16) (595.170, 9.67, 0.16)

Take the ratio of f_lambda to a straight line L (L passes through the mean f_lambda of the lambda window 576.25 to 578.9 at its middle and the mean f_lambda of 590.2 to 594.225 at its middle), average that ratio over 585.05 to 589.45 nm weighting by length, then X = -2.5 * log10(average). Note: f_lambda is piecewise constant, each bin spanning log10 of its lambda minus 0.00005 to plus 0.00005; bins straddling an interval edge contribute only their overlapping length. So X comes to 0.043 mag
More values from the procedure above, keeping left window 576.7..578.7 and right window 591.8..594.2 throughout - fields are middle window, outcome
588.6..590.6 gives 0.19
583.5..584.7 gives -0.07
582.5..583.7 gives -0.07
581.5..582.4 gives -0.05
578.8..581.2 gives -0.05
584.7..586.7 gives -0.01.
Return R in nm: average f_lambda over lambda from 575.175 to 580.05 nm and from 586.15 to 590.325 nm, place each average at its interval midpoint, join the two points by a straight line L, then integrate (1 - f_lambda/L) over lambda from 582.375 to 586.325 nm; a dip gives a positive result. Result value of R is -0.37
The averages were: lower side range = 9.7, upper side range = 8.78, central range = 9.98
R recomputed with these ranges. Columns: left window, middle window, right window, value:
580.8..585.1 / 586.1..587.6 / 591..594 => 0.03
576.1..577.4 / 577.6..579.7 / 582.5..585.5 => 0.10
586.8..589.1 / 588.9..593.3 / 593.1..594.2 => 0.24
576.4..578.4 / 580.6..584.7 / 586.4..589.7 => -0.39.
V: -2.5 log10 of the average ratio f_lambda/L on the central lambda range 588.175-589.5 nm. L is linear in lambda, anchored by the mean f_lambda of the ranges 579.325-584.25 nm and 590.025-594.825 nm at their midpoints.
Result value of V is 0.22 mag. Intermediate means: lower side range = 10.1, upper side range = 9.46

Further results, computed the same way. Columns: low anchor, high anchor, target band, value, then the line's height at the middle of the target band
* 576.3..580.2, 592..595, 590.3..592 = 0.034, 9.63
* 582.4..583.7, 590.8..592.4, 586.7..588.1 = 0.013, 9.8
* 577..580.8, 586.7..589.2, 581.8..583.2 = -0.078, 9.44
